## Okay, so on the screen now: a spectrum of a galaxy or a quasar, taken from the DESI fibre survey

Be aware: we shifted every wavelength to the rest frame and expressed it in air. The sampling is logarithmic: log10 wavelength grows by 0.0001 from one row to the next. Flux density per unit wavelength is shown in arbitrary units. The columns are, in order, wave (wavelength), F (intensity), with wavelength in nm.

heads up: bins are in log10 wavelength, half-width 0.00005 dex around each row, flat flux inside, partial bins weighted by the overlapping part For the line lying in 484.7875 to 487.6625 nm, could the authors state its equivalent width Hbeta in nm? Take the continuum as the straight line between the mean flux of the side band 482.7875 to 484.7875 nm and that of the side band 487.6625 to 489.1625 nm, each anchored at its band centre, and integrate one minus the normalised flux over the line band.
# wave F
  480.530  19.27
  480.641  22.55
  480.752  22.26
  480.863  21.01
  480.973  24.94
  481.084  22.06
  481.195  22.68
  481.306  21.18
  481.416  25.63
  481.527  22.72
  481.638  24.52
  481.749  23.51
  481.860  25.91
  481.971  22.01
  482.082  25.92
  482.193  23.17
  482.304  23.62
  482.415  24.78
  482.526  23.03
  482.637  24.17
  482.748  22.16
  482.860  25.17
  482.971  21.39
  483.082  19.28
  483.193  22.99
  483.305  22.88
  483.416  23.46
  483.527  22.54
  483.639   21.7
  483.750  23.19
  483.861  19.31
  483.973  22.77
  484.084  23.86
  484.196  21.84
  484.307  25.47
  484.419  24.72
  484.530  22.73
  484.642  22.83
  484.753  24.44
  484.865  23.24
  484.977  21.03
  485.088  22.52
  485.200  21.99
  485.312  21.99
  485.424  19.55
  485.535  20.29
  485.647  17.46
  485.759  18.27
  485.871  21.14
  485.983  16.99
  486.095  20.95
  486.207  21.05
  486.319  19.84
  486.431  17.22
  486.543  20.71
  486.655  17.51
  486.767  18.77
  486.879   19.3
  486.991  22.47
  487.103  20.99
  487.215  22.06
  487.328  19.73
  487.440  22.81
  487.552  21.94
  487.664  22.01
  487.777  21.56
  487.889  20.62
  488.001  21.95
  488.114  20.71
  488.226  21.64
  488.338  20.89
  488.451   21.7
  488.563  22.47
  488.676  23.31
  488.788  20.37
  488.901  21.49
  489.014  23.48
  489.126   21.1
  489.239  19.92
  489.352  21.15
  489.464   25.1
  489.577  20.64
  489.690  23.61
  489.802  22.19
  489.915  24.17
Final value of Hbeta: 0.23 nm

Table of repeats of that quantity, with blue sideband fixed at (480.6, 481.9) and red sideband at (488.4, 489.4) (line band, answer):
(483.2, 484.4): 0.00 nm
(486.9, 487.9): 0.02 nm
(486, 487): 0.12 nm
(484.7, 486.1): 0.10 nm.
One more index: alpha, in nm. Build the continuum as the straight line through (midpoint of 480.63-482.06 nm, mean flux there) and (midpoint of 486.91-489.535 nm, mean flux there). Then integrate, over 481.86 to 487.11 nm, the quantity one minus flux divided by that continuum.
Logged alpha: 0.17 nm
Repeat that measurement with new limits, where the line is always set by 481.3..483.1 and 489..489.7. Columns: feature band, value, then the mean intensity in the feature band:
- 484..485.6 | 0.029 nm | 22.6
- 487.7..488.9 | 0.036 nm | 21.5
